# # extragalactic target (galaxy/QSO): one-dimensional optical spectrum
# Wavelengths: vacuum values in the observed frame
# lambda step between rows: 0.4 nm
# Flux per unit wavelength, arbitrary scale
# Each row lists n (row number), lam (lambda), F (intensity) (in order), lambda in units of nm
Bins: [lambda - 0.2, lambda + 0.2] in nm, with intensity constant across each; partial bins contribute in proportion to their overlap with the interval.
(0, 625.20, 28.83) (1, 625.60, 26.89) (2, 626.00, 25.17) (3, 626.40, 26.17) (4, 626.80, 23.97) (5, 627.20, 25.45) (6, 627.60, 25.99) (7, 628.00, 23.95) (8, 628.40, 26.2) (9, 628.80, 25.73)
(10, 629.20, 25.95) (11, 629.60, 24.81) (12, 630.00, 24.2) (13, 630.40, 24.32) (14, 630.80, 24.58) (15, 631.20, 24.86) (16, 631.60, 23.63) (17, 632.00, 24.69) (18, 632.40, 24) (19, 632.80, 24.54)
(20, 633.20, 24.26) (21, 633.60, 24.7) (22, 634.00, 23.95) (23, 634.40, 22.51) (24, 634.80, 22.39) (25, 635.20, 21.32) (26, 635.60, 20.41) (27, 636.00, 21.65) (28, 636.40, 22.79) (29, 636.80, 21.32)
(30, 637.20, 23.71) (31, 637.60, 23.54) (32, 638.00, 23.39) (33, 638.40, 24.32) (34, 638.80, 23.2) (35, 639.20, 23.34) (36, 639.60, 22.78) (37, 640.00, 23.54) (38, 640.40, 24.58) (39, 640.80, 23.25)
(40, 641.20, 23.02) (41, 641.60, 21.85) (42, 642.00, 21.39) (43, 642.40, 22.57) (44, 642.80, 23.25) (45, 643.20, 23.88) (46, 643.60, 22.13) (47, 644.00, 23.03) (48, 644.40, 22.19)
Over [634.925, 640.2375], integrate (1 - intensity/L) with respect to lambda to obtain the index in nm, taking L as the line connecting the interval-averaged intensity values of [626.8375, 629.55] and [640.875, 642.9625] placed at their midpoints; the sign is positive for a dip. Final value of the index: 0.15 nm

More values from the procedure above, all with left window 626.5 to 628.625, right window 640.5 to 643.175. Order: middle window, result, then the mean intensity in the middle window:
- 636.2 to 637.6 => 0.049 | 22.7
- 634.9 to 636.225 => 0.142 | 21.3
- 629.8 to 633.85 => 0.010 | 24.4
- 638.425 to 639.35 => -0.009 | 23.5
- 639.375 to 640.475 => -0.023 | 23.5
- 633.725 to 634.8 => 0.038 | 23.2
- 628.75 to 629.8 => -0.025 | 25.5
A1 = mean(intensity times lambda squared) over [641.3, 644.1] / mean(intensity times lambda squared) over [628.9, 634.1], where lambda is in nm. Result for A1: 1.0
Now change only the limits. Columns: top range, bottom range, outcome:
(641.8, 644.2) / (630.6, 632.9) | 0.97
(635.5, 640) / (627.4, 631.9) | 0.94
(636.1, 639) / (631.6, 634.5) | 0.97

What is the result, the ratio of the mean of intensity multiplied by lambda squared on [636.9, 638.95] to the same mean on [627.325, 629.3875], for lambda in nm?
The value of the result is 0.95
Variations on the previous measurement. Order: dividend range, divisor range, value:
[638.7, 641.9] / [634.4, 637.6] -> 1.06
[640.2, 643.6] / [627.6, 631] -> 0.95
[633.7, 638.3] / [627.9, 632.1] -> 0.93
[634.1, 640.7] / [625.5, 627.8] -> 0.92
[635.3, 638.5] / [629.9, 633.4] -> 0.94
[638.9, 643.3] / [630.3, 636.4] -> 1.01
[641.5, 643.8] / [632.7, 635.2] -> 0.99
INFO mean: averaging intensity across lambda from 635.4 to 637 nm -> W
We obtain 21.5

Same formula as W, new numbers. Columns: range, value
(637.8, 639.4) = 23.6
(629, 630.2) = 25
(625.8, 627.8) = 25.4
